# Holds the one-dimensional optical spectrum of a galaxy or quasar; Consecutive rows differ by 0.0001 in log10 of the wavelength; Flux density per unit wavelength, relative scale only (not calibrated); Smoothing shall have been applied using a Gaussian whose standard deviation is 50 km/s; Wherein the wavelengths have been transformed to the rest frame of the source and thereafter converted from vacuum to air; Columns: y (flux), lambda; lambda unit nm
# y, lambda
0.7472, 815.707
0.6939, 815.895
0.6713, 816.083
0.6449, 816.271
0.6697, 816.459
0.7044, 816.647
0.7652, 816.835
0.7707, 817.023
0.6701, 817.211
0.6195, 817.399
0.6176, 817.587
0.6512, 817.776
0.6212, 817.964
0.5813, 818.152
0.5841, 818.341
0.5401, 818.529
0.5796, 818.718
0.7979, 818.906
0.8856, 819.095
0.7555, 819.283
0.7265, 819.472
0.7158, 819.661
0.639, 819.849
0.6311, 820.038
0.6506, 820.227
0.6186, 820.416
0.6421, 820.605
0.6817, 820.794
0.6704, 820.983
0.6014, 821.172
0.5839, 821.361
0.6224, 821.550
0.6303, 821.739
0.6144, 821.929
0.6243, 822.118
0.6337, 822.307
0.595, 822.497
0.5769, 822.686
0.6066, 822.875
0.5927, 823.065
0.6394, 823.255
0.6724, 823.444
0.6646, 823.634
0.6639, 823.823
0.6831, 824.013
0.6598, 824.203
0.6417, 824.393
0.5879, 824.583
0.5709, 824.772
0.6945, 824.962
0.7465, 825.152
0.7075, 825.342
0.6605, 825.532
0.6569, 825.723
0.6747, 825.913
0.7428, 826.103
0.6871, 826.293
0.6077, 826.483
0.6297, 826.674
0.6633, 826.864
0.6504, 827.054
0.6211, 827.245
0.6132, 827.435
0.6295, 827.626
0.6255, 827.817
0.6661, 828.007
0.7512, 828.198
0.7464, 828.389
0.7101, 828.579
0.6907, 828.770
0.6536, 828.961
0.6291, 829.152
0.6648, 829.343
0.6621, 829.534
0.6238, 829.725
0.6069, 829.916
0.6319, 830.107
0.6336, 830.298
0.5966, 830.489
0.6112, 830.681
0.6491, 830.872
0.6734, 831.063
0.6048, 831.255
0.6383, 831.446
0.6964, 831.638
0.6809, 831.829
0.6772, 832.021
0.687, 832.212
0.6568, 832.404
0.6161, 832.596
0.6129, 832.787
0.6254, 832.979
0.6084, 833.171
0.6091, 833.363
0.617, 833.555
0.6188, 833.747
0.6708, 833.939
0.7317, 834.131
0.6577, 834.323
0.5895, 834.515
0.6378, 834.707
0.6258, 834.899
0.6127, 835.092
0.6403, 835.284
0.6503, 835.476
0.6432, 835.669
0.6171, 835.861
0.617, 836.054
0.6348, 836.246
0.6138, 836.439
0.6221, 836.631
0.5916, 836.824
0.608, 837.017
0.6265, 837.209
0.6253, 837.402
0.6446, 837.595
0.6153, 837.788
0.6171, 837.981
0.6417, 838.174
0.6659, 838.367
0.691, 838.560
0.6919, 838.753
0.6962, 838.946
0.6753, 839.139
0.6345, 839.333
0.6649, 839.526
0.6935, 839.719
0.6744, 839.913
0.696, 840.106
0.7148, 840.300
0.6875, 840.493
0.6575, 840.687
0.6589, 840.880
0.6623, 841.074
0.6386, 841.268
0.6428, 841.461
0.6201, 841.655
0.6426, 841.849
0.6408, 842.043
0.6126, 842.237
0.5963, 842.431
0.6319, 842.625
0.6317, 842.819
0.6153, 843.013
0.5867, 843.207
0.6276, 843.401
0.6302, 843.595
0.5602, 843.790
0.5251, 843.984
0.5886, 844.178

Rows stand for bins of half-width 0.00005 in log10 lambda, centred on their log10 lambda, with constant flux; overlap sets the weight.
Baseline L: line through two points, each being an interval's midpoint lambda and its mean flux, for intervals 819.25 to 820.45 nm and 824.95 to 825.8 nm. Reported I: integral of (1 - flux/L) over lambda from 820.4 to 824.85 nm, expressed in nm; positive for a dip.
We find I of 0.36 nm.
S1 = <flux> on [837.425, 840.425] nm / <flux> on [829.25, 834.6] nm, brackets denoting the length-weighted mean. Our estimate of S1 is 1.04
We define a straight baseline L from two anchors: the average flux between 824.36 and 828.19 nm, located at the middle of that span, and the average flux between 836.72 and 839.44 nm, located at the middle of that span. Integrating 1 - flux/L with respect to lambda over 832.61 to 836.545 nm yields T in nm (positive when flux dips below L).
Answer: 0.10 nm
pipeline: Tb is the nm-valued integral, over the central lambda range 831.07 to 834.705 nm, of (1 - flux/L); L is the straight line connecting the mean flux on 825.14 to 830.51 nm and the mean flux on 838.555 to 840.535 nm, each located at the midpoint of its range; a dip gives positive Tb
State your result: 0.139 nm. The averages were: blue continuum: 0.661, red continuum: 0.683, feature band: 0.645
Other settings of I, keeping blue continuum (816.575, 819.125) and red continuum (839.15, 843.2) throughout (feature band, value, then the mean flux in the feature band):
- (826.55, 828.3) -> 0.02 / 0.649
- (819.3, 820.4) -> -0.02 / 0.674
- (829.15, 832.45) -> 0.05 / 0.646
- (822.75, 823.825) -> 0.04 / 0.636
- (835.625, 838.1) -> 0.12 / 0.621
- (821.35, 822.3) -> 0.06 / 0.62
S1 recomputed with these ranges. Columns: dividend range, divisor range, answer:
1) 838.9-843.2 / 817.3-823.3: 1.02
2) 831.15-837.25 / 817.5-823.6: 0.99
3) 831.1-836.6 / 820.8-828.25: 0.99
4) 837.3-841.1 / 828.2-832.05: 1.01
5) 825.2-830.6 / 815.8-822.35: 1.00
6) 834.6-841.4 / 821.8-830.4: 1.00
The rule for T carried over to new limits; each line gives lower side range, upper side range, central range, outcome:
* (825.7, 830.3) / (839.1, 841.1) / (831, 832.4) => 0.00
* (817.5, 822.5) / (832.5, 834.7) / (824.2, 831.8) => -0.19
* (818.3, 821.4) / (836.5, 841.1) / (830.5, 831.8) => 0.03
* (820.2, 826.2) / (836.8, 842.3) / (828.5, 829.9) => -0.02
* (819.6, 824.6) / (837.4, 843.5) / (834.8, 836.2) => 0.04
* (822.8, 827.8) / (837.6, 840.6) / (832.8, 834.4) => 0.05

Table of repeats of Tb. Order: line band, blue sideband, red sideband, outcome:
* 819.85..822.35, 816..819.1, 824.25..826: 0.11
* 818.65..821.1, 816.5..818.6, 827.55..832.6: -0.16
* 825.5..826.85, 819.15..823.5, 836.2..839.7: -0.05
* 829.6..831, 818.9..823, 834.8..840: 0.05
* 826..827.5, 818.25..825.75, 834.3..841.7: -0.01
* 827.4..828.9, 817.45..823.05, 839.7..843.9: -0.09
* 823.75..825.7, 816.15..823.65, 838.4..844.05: -0.03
